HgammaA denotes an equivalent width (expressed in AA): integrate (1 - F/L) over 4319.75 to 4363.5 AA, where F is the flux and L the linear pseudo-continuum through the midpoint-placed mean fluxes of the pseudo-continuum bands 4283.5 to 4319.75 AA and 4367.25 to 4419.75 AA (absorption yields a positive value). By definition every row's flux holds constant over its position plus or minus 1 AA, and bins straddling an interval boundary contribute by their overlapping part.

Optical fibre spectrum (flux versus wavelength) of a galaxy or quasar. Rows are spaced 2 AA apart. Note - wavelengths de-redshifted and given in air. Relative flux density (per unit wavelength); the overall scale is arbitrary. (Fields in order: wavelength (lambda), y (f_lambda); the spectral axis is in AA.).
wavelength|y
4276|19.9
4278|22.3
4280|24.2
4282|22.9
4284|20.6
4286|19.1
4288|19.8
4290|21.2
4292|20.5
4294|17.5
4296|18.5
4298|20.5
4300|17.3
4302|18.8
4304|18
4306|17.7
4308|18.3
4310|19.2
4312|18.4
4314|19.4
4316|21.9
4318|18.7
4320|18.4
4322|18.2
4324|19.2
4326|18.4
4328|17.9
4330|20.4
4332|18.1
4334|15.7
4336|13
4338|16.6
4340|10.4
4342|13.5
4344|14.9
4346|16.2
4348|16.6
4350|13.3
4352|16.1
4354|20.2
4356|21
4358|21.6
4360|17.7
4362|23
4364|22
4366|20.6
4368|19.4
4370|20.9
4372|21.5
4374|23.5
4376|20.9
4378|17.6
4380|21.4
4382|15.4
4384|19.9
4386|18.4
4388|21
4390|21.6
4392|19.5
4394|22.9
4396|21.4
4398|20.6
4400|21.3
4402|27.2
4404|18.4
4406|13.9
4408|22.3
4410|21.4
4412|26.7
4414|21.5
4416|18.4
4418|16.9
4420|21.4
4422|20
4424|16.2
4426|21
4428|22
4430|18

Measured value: 5.40 AA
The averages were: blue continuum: 19.2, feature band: 17.3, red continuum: 20.6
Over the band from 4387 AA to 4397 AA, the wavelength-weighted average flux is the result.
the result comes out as 21.3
